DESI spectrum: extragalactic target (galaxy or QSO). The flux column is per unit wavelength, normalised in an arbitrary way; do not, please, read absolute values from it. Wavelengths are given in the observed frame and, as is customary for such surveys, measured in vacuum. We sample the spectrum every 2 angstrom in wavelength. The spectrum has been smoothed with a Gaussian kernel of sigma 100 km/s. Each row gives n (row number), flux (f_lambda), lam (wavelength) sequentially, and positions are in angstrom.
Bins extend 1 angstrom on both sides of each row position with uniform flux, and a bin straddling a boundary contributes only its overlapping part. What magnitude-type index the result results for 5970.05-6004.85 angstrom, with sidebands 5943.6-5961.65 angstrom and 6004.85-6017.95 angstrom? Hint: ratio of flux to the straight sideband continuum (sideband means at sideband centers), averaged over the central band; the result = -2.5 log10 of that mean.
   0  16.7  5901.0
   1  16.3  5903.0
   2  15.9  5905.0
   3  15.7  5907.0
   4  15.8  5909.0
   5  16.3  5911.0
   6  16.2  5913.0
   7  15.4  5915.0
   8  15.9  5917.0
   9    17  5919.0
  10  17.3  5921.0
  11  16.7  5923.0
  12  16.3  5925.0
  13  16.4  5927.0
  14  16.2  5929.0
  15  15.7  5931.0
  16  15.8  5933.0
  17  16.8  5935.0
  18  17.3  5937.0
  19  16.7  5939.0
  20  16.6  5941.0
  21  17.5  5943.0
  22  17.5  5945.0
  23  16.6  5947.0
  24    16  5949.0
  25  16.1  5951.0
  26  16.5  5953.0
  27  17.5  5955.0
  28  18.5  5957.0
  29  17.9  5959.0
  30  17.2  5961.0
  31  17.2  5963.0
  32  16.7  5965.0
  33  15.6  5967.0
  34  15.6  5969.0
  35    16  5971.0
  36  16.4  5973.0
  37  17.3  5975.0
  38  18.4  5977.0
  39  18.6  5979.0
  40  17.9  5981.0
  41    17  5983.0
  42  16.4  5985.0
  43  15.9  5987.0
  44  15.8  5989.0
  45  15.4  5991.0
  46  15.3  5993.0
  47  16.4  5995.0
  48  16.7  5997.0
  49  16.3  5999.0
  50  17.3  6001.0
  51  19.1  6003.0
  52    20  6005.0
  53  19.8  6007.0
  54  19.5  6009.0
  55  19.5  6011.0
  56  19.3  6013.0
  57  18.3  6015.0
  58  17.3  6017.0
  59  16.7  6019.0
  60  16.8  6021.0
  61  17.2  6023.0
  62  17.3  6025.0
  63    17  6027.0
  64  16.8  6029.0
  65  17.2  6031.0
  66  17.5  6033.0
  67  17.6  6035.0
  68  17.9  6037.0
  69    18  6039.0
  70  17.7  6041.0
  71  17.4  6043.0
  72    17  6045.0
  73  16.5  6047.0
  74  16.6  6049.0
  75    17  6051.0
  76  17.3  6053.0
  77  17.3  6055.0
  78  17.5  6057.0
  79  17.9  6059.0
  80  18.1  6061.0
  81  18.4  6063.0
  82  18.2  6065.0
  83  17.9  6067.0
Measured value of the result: 0.08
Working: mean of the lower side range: 17.1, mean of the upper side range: 19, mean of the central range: 16.9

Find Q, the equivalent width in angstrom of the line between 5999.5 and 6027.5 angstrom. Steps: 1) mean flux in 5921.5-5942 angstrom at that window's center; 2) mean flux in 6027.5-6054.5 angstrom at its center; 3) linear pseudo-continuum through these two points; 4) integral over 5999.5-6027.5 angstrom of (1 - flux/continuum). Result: -1.9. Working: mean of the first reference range 16.5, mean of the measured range 18.2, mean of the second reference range 17.3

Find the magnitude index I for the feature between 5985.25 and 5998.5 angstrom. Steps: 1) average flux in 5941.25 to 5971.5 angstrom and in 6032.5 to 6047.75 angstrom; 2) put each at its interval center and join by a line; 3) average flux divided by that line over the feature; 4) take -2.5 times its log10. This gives 0.08 mag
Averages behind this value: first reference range 16.8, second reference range 17.5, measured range 16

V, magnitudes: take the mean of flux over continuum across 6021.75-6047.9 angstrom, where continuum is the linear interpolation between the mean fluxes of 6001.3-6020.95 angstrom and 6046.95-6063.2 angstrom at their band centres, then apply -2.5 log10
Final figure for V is 0.04 mag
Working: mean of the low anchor 18.7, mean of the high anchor 17.4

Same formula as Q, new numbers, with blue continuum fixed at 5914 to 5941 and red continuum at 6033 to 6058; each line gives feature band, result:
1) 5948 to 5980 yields -0.5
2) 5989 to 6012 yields -0.9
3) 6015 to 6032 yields 0.0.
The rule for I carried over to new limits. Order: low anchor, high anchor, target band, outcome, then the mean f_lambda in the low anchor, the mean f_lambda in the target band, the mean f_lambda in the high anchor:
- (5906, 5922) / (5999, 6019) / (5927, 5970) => 0.023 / 16.2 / 16.7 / 18.7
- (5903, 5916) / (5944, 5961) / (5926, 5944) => 0.004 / 15.9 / 16.6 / 17.1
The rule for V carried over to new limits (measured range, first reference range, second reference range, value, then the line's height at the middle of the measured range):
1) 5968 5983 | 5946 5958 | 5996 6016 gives 0.03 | 17.6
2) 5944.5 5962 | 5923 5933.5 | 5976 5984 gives 0.00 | 17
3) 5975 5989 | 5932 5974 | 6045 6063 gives -0.02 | 16.9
